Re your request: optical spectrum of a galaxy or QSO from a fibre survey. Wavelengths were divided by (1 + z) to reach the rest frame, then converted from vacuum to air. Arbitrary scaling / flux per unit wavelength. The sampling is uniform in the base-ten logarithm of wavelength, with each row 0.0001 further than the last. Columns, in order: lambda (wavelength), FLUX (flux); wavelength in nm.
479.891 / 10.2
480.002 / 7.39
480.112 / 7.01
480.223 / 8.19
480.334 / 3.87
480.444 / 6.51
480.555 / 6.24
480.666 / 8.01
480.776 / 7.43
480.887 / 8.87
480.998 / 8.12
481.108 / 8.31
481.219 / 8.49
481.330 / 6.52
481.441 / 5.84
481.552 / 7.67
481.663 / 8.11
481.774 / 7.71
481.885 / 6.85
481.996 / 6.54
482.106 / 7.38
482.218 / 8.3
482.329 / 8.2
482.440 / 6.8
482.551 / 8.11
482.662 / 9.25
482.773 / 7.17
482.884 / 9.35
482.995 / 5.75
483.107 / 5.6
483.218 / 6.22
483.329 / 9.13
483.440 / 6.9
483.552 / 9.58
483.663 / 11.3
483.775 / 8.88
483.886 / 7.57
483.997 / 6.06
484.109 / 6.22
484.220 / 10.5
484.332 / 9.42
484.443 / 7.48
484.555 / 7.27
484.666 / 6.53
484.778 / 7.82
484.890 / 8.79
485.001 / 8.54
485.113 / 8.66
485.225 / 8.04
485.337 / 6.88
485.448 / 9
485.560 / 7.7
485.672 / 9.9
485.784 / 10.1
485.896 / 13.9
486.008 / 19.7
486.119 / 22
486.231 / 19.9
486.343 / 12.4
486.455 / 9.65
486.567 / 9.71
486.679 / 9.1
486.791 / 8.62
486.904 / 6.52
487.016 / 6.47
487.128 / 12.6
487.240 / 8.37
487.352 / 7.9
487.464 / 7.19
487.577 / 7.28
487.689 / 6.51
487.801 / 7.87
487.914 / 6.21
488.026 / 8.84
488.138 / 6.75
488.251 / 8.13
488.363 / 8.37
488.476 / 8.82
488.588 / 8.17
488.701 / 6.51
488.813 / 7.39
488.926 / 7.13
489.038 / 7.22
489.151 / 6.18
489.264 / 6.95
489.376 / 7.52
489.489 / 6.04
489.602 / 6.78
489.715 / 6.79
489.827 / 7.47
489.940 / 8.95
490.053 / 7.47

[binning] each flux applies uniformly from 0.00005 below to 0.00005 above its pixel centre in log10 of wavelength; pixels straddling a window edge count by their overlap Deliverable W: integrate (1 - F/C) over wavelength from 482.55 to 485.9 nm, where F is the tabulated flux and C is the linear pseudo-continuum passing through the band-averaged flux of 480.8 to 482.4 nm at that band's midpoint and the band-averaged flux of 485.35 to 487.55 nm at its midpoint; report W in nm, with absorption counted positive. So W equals 0.42 nm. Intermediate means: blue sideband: 7.62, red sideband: 11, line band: 8.23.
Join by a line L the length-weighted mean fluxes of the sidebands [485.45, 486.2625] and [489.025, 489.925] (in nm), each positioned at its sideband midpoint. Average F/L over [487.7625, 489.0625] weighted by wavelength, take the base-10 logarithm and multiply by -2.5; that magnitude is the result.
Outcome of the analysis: 0.18 mag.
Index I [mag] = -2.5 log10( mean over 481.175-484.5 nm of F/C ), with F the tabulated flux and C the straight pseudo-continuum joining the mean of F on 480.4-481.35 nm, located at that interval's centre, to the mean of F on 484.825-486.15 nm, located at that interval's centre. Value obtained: 0.16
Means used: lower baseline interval 7.66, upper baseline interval 10.9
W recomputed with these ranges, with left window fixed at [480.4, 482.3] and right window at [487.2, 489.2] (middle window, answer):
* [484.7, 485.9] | -0.21 nm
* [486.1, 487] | -0.49 nm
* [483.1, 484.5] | -0.13 nm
